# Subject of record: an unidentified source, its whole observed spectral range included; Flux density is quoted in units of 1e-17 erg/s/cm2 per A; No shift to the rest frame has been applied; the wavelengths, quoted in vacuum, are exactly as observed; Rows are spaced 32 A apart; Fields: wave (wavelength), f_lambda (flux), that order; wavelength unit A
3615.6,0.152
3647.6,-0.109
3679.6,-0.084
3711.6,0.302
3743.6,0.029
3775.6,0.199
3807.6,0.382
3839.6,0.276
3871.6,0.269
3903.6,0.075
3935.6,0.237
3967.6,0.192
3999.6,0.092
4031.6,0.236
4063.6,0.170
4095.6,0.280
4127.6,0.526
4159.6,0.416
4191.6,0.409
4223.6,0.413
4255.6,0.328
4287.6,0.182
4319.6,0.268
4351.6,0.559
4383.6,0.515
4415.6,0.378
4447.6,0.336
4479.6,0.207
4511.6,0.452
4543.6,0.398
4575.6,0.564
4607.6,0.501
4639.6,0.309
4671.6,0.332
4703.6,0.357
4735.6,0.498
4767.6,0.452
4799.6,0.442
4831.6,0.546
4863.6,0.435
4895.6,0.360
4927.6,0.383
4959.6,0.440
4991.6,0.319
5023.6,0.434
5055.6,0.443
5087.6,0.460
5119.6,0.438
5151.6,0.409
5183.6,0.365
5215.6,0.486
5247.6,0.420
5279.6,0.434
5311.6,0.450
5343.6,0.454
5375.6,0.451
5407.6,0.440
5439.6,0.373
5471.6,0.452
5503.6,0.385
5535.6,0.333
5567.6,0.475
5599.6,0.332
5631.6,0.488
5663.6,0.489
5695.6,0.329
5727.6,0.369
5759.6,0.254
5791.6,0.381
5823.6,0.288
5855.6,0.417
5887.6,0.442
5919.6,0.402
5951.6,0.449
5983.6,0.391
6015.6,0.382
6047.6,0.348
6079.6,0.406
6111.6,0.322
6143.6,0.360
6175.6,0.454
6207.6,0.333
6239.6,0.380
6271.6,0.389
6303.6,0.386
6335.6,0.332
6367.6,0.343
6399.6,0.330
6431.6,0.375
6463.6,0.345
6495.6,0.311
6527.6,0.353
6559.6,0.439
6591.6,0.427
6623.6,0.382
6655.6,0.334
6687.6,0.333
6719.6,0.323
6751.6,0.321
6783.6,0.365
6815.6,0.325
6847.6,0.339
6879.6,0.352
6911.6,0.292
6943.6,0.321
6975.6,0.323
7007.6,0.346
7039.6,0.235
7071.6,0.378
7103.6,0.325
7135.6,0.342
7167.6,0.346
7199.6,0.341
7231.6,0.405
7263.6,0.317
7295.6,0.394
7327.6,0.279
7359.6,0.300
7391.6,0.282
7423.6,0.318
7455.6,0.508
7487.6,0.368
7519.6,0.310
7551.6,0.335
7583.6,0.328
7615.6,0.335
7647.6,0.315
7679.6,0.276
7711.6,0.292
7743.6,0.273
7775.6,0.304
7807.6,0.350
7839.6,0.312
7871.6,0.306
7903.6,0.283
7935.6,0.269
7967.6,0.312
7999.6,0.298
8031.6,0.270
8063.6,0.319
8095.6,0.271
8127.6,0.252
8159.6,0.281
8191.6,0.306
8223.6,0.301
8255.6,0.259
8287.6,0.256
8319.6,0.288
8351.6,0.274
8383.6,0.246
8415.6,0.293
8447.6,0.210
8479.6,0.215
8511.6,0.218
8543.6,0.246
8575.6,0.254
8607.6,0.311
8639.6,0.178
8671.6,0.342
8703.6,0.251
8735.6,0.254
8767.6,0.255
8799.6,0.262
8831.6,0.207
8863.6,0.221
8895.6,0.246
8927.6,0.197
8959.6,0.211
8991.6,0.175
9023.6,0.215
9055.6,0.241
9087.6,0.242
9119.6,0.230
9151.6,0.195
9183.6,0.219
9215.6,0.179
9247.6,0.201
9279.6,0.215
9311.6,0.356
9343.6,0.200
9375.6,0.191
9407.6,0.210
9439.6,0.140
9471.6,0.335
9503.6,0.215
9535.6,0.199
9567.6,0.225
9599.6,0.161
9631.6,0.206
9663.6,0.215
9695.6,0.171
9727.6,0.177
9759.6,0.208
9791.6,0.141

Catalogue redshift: 0.13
